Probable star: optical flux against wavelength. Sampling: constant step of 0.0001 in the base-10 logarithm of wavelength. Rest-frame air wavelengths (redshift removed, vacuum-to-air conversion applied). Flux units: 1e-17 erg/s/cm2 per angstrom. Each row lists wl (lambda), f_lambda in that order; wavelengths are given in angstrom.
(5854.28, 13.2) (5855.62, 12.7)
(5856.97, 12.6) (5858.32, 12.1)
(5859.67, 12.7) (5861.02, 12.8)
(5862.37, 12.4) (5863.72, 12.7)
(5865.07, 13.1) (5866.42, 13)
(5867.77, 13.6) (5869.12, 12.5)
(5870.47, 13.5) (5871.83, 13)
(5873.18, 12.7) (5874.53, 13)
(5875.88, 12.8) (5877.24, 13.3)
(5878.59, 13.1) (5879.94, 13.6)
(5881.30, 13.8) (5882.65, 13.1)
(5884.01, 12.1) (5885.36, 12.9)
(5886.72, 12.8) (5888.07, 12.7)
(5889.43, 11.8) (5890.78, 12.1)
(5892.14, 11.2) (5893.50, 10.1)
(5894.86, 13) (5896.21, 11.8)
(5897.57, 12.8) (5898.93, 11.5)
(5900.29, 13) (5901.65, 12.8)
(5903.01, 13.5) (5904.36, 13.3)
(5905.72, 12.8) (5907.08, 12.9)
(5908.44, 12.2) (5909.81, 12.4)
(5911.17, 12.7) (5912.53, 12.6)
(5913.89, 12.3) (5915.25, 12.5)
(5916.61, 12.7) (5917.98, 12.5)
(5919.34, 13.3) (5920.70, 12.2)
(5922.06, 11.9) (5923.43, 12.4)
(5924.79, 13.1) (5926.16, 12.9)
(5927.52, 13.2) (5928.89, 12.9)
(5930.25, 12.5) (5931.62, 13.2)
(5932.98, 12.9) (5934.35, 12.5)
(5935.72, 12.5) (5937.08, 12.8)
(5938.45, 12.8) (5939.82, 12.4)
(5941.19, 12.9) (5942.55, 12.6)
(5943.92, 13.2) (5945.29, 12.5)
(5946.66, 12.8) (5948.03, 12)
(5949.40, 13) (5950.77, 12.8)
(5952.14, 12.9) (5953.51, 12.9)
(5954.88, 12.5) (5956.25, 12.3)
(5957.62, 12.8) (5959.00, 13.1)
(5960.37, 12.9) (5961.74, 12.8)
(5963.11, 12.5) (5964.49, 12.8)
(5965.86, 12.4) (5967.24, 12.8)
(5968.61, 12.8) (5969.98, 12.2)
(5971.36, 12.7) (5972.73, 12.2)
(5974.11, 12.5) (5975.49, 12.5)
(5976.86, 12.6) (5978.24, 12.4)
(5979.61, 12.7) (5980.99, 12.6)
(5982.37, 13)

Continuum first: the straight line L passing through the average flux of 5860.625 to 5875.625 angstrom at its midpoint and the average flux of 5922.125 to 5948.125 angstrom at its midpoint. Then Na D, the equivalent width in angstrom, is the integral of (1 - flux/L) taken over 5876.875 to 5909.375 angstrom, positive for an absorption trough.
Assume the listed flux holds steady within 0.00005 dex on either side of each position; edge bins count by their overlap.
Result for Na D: 0.7 angstrom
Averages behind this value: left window 12.9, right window 12.7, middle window 12.6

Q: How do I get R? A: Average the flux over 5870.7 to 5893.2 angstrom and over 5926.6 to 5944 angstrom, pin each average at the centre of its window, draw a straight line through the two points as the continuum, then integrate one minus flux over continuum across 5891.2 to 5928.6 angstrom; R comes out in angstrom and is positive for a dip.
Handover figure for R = 0.7 angstrom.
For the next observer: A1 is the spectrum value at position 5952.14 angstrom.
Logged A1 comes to 12.9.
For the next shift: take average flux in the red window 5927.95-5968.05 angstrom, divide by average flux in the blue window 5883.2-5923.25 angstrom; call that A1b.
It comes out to 1.02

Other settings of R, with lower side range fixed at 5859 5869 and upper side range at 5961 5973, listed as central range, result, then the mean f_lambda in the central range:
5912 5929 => 0.11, 12.6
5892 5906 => 0.45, 12.4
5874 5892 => 0.04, 12.8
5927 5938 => -0.10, 12.8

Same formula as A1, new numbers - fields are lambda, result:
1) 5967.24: 12.8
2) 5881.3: 13.8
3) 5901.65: 12.8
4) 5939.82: 12.4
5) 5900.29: 13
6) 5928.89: 12.9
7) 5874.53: 13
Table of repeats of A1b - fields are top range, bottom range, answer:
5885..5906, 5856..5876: 0.96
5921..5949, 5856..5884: 0.98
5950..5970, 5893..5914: 1.02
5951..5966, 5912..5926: 1.01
